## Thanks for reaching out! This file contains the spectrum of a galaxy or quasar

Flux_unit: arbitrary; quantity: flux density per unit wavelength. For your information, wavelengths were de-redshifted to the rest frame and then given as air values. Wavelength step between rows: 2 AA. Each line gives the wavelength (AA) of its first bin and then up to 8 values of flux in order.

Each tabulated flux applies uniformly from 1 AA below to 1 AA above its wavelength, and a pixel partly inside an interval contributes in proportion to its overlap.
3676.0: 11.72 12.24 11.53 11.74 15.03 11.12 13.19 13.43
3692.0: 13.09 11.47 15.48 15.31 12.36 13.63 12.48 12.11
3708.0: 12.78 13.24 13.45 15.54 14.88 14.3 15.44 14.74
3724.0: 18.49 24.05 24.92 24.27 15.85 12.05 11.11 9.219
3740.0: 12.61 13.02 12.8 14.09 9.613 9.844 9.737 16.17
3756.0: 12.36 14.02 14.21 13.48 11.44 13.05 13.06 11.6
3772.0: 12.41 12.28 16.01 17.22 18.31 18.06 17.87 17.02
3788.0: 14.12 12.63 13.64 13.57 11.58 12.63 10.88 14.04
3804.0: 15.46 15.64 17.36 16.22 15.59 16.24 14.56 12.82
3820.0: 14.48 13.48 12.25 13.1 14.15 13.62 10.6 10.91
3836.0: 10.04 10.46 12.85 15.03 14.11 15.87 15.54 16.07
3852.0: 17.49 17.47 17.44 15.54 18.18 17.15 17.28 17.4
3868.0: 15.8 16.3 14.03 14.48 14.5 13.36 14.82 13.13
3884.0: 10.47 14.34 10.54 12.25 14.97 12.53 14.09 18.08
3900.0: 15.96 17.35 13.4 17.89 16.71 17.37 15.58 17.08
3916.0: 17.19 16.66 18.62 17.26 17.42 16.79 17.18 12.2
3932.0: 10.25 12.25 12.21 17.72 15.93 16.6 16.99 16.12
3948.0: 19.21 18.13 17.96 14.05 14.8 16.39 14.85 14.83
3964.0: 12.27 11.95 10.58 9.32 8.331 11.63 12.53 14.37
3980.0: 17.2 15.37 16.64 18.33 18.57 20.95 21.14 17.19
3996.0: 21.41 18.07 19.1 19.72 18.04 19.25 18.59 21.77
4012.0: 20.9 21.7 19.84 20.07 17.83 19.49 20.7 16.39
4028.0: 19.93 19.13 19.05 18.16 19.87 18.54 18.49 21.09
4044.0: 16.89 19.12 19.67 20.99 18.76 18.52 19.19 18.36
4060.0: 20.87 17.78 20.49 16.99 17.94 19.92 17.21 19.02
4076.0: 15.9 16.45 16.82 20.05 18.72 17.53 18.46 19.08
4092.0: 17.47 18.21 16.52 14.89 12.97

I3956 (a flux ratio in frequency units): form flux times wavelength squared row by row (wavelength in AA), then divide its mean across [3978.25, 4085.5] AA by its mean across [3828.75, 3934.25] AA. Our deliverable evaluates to 1.36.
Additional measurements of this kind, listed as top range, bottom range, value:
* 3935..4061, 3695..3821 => 1.38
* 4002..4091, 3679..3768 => 1.61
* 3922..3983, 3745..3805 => 1.17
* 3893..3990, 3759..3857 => 1.15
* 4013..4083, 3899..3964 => 1.25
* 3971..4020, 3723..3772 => 1.44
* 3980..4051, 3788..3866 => 1.46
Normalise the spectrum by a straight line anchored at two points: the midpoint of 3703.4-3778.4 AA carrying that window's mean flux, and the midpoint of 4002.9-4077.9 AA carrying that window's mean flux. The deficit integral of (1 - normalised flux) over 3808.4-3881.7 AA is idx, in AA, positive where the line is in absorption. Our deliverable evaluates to 5.32 AA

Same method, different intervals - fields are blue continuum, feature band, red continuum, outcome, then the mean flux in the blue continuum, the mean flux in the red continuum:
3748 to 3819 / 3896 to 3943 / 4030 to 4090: 1.09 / 14.1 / 18.7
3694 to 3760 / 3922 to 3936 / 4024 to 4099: 2.01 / 14.3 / 18.5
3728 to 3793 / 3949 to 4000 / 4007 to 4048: 7.78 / 14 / 19.4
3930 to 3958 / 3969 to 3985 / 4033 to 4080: 3.17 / 15.5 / 18.7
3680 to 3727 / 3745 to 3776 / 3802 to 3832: 3.74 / 14.2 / 14.5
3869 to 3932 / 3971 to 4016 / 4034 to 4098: -1.96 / 15.2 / 18.5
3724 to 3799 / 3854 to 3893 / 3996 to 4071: 3.46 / 14.4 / 19.3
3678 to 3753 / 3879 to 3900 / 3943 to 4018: 2.88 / 14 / 16.8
